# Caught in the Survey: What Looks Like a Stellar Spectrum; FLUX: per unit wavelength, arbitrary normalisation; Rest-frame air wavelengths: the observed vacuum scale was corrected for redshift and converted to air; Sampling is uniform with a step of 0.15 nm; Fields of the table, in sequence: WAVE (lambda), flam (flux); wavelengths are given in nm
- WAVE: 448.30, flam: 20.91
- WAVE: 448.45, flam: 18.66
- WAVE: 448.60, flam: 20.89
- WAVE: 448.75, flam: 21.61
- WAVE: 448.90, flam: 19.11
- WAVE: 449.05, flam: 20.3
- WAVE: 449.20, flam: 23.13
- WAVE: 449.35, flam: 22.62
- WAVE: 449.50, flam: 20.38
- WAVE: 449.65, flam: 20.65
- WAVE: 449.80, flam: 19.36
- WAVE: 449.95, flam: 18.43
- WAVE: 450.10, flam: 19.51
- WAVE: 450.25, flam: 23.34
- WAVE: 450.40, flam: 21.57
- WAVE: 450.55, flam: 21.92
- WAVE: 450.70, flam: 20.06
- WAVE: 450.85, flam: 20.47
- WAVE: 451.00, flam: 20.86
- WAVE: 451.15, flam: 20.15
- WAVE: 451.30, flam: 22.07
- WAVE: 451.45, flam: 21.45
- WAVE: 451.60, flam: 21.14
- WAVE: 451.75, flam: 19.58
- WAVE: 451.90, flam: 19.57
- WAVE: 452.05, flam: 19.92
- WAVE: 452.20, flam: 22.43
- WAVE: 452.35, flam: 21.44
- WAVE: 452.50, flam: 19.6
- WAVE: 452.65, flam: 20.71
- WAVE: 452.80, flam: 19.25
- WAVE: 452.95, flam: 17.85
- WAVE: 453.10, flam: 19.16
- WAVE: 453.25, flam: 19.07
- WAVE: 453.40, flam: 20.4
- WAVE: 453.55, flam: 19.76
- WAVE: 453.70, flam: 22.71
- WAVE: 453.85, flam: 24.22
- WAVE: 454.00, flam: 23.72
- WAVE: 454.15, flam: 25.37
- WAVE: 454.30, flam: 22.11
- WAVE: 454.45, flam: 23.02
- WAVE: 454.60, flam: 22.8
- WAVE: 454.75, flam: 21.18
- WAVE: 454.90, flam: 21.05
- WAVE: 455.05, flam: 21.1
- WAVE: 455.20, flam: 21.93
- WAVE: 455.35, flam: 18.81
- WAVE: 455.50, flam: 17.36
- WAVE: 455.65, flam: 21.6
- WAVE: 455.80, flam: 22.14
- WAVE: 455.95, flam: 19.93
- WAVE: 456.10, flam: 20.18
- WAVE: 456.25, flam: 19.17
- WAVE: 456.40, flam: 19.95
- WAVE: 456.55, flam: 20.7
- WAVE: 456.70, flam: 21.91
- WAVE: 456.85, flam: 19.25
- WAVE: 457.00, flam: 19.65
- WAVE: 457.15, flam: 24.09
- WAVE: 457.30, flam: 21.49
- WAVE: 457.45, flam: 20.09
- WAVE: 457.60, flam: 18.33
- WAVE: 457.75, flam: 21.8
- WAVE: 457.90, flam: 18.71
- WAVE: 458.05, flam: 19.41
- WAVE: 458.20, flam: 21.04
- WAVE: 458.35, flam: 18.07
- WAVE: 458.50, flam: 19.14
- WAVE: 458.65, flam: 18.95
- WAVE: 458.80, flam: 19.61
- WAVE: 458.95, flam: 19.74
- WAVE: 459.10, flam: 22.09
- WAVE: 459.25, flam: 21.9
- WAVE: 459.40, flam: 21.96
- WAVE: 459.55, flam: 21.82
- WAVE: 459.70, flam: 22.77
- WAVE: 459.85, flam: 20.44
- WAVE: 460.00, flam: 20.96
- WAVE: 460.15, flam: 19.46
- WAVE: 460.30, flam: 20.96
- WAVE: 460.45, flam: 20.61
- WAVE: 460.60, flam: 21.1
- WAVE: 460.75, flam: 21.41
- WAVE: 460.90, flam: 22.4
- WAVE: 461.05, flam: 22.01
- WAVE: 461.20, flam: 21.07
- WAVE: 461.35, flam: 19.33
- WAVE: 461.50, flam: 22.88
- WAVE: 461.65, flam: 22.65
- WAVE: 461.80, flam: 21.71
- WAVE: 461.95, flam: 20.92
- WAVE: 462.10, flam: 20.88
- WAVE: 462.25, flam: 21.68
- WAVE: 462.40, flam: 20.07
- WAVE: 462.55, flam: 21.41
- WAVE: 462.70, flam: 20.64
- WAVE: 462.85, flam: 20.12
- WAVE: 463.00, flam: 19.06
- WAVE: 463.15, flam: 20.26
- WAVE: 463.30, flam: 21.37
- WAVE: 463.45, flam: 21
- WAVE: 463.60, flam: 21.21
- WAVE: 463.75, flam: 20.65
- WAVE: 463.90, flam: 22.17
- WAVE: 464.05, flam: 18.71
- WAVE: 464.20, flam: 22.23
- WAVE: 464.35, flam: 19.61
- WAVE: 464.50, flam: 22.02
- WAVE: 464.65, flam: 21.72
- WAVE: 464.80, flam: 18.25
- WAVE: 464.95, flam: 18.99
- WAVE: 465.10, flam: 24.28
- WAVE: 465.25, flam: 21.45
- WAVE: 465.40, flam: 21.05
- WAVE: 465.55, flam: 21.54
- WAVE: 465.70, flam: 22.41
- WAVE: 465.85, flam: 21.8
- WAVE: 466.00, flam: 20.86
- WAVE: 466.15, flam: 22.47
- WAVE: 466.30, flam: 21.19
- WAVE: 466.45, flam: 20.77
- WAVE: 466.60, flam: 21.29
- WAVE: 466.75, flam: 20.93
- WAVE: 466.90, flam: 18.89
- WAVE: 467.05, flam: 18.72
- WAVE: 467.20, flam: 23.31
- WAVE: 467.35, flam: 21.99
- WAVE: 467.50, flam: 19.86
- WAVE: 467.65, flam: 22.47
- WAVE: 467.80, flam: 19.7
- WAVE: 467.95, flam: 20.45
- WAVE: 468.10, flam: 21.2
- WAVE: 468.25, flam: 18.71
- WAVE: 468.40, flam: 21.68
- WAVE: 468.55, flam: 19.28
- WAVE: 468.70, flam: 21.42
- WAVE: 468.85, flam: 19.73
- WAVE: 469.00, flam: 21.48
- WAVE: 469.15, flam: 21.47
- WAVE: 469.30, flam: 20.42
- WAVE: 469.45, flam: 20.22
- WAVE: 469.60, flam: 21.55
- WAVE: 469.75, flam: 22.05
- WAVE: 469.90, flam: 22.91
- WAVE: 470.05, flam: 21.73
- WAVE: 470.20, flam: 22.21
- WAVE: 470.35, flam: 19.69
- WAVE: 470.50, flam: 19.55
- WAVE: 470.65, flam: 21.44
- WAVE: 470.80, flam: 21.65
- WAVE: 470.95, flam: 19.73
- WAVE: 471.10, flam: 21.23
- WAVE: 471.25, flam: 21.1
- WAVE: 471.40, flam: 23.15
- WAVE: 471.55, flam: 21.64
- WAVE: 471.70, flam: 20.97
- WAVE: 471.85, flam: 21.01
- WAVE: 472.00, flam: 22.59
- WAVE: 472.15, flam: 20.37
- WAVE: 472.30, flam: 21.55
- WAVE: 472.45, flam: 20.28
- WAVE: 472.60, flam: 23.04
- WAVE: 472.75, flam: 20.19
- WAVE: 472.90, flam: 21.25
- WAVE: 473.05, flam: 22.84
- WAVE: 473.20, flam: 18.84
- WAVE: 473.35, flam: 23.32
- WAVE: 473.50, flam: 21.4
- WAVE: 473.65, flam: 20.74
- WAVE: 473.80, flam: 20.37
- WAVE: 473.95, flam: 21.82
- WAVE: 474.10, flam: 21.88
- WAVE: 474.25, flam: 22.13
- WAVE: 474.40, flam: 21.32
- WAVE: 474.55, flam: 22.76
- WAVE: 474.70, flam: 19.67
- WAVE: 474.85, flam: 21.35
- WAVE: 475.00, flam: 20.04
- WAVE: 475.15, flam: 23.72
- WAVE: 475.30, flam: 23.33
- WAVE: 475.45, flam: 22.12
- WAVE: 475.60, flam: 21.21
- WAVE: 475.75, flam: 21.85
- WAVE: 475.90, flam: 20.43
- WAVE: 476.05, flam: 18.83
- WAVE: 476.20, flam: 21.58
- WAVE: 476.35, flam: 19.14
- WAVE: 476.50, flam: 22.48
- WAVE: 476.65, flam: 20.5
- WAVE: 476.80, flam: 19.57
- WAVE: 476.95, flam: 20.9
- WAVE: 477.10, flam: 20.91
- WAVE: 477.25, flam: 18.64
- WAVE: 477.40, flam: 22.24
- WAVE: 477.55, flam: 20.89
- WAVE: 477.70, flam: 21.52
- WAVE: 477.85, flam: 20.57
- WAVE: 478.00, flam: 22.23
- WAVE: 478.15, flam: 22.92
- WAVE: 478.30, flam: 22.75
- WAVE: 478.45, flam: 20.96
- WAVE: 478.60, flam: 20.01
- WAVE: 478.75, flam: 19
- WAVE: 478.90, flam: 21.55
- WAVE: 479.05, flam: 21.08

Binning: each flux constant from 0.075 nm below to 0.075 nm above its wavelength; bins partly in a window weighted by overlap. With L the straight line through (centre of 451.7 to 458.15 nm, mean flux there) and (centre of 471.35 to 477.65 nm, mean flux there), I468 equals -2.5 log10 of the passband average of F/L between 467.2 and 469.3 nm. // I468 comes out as 0.015 mag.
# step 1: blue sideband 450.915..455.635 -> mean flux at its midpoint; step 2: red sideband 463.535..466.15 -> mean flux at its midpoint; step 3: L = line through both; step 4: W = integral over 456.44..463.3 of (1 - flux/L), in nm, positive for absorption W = 0.10 nm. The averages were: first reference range 21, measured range 20.8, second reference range 21.2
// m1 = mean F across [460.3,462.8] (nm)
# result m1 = 21.3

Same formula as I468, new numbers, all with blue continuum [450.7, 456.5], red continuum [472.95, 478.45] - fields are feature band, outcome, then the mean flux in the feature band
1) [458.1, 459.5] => 0.036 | 20.3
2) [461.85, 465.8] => 0.007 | 20.9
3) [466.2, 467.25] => 0.021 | 20.7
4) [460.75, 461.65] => -0.031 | 21.6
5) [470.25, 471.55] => 0.010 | 21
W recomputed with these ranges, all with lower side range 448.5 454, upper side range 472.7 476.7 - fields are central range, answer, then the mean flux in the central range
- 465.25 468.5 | 0.02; 21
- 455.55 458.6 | 0.08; 20.3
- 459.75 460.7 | 0.01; 20.7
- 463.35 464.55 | 0.01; 20.9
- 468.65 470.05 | -0.01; 21.3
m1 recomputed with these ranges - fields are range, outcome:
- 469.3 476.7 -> 21.3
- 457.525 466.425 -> 20.9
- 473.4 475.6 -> 21.6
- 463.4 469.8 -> 21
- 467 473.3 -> 21.1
